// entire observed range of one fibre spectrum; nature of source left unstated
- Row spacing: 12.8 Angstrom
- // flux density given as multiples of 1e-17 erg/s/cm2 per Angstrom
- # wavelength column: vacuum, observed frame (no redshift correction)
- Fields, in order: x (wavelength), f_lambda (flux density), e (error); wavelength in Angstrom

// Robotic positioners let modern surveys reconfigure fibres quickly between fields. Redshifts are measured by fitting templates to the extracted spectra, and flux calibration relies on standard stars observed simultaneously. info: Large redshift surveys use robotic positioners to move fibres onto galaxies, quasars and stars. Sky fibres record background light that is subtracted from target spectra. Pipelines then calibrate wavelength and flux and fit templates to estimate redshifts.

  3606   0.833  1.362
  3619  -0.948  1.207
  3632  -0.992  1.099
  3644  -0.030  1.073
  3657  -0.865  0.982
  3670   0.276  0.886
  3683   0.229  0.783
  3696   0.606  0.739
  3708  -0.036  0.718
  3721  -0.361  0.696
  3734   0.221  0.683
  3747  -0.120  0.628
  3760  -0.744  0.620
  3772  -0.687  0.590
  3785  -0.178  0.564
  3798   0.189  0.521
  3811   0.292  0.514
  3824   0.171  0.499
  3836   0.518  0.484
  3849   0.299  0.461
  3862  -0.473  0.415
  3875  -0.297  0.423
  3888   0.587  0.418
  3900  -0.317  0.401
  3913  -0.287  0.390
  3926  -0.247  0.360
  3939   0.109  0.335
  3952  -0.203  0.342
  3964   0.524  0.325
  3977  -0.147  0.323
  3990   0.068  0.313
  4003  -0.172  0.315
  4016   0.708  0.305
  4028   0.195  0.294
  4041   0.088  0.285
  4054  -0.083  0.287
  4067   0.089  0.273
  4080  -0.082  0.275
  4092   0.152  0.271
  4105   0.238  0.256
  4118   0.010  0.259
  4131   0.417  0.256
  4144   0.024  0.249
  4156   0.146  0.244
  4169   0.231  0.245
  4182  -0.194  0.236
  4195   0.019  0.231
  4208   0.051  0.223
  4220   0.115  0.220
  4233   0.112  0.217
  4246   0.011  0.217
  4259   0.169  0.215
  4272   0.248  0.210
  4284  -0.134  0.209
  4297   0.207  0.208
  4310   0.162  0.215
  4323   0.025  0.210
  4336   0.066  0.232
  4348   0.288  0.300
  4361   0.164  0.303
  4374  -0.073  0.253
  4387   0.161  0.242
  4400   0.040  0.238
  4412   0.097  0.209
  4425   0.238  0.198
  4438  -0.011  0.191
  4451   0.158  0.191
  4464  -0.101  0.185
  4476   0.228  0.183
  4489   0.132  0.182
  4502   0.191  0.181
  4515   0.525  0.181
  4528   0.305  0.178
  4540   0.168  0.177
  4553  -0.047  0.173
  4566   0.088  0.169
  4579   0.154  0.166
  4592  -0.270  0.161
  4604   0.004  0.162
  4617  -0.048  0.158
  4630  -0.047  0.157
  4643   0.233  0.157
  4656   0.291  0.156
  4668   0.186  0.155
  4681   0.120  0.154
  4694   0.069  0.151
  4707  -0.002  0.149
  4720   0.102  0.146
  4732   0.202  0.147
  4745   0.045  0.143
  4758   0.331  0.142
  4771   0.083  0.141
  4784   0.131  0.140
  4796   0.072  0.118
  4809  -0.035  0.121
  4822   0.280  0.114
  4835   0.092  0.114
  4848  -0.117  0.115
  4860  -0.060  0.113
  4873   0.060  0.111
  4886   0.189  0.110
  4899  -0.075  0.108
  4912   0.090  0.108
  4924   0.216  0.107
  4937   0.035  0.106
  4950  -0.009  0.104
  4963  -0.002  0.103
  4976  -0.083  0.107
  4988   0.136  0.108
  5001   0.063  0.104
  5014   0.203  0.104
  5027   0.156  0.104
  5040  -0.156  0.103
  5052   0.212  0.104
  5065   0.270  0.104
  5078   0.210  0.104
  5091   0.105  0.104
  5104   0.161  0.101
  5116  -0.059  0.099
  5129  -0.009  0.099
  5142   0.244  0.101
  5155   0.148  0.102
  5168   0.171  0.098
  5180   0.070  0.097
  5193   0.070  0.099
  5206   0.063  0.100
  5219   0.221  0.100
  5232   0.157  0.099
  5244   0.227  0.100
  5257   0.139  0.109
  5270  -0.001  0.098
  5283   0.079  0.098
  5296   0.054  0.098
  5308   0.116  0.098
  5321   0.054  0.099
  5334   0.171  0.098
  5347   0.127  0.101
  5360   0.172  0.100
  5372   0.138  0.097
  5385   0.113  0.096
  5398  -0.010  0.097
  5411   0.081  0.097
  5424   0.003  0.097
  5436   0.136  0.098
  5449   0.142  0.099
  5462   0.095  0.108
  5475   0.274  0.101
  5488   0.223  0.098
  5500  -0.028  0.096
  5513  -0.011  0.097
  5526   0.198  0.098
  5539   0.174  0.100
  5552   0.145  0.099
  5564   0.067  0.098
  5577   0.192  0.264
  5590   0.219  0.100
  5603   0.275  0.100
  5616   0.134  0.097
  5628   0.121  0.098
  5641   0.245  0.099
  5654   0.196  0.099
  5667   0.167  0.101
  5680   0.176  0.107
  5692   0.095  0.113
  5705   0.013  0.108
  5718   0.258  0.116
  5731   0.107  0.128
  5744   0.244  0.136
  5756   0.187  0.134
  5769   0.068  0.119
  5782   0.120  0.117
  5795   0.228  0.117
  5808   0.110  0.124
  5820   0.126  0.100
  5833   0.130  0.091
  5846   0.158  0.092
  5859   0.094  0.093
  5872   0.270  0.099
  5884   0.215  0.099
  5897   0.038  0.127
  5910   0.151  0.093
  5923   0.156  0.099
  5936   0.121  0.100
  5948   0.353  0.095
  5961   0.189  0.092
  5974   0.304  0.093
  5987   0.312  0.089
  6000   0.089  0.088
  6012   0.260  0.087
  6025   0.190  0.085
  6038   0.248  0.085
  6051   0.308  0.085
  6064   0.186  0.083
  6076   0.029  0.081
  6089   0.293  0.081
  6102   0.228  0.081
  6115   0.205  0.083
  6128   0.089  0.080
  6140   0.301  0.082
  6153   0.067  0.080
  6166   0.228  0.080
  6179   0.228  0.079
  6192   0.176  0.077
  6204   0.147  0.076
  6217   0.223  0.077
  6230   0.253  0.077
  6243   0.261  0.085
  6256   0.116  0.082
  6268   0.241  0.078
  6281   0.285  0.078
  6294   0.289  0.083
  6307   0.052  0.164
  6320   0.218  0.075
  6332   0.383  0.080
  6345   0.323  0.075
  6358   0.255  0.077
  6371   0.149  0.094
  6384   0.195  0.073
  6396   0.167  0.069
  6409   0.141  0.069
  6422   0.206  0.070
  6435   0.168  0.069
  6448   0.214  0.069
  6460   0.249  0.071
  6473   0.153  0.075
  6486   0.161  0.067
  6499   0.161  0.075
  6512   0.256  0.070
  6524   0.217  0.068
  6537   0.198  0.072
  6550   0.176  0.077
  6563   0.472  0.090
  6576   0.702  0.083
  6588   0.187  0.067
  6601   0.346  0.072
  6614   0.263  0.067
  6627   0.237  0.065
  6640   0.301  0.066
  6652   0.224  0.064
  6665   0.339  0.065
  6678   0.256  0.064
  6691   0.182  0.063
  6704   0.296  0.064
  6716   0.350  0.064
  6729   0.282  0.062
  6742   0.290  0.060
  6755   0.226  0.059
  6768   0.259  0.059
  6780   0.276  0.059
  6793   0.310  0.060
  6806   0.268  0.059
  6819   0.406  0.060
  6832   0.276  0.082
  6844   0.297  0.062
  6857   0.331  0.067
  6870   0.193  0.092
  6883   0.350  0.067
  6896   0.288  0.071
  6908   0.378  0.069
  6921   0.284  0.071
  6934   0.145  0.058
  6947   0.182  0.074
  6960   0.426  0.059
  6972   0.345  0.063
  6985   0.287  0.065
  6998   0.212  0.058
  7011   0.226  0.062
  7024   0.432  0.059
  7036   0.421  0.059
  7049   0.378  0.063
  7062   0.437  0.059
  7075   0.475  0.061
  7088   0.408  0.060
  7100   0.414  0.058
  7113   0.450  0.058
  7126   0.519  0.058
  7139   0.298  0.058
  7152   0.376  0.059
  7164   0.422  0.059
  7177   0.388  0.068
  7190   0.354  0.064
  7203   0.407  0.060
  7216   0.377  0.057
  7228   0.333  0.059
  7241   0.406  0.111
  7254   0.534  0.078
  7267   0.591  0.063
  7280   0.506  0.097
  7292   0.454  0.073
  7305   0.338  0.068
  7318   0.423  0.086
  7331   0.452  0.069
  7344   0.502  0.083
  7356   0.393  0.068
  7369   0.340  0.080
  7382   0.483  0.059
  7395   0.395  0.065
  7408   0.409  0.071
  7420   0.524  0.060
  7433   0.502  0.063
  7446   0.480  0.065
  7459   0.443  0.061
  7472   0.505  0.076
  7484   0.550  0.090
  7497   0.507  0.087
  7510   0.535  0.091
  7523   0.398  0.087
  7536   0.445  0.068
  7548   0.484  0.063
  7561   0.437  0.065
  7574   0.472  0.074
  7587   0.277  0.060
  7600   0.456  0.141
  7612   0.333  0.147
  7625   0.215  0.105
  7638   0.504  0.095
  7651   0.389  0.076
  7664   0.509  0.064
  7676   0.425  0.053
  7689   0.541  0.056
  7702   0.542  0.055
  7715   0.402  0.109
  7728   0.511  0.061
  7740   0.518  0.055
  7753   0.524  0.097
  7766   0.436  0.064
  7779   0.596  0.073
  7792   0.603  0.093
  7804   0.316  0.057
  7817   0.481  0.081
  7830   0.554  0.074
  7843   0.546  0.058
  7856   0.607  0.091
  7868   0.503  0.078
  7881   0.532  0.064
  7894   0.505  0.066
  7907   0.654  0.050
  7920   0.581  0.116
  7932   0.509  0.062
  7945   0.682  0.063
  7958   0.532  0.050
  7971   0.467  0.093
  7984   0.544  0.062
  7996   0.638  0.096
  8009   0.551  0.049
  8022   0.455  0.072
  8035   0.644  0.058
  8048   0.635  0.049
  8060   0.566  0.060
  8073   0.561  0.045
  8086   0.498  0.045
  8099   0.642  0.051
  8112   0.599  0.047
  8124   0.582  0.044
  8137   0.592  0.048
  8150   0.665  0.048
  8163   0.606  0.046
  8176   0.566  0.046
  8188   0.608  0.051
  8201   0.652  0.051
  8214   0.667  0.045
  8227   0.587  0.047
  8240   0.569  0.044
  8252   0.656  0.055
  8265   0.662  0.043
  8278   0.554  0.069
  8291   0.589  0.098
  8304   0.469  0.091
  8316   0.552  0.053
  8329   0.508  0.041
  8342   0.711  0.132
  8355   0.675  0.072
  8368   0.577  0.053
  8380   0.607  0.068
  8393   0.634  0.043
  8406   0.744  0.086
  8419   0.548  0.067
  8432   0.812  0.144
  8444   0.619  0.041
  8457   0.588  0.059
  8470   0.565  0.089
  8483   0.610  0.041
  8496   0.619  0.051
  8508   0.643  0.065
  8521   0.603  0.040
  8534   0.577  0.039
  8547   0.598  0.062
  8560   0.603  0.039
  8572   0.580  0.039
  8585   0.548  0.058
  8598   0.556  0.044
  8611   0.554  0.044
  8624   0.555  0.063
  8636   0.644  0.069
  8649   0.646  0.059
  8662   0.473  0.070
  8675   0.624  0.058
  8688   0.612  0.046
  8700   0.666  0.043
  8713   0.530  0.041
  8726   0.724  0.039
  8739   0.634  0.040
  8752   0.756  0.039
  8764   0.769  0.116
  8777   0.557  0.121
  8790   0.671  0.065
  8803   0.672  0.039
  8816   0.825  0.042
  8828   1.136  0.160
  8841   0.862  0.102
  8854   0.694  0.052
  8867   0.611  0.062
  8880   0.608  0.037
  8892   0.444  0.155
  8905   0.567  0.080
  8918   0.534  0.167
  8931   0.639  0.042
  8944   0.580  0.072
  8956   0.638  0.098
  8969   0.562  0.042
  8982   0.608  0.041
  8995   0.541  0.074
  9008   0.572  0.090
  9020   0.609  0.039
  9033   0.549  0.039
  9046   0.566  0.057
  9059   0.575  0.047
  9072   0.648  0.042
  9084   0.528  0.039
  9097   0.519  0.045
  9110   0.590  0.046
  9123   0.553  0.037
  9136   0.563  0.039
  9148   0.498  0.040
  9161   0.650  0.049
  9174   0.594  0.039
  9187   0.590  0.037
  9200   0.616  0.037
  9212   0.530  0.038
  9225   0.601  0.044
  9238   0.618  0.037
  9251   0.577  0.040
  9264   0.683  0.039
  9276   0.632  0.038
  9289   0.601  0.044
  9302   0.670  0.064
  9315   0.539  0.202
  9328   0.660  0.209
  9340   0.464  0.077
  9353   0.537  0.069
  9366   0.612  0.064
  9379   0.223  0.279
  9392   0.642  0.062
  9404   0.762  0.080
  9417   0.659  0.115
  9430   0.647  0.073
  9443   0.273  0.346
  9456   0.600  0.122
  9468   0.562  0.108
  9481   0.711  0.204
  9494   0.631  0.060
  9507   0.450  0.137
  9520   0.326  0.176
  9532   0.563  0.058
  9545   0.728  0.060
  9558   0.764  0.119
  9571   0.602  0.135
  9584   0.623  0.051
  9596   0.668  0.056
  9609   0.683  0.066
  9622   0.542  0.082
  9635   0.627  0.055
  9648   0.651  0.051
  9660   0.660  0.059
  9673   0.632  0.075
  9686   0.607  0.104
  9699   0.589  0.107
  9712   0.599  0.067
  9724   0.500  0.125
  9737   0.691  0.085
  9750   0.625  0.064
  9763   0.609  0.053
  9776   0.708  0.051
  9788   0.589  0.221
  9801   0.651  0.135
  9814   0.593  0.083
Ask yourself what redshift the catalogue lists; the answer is 0.76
